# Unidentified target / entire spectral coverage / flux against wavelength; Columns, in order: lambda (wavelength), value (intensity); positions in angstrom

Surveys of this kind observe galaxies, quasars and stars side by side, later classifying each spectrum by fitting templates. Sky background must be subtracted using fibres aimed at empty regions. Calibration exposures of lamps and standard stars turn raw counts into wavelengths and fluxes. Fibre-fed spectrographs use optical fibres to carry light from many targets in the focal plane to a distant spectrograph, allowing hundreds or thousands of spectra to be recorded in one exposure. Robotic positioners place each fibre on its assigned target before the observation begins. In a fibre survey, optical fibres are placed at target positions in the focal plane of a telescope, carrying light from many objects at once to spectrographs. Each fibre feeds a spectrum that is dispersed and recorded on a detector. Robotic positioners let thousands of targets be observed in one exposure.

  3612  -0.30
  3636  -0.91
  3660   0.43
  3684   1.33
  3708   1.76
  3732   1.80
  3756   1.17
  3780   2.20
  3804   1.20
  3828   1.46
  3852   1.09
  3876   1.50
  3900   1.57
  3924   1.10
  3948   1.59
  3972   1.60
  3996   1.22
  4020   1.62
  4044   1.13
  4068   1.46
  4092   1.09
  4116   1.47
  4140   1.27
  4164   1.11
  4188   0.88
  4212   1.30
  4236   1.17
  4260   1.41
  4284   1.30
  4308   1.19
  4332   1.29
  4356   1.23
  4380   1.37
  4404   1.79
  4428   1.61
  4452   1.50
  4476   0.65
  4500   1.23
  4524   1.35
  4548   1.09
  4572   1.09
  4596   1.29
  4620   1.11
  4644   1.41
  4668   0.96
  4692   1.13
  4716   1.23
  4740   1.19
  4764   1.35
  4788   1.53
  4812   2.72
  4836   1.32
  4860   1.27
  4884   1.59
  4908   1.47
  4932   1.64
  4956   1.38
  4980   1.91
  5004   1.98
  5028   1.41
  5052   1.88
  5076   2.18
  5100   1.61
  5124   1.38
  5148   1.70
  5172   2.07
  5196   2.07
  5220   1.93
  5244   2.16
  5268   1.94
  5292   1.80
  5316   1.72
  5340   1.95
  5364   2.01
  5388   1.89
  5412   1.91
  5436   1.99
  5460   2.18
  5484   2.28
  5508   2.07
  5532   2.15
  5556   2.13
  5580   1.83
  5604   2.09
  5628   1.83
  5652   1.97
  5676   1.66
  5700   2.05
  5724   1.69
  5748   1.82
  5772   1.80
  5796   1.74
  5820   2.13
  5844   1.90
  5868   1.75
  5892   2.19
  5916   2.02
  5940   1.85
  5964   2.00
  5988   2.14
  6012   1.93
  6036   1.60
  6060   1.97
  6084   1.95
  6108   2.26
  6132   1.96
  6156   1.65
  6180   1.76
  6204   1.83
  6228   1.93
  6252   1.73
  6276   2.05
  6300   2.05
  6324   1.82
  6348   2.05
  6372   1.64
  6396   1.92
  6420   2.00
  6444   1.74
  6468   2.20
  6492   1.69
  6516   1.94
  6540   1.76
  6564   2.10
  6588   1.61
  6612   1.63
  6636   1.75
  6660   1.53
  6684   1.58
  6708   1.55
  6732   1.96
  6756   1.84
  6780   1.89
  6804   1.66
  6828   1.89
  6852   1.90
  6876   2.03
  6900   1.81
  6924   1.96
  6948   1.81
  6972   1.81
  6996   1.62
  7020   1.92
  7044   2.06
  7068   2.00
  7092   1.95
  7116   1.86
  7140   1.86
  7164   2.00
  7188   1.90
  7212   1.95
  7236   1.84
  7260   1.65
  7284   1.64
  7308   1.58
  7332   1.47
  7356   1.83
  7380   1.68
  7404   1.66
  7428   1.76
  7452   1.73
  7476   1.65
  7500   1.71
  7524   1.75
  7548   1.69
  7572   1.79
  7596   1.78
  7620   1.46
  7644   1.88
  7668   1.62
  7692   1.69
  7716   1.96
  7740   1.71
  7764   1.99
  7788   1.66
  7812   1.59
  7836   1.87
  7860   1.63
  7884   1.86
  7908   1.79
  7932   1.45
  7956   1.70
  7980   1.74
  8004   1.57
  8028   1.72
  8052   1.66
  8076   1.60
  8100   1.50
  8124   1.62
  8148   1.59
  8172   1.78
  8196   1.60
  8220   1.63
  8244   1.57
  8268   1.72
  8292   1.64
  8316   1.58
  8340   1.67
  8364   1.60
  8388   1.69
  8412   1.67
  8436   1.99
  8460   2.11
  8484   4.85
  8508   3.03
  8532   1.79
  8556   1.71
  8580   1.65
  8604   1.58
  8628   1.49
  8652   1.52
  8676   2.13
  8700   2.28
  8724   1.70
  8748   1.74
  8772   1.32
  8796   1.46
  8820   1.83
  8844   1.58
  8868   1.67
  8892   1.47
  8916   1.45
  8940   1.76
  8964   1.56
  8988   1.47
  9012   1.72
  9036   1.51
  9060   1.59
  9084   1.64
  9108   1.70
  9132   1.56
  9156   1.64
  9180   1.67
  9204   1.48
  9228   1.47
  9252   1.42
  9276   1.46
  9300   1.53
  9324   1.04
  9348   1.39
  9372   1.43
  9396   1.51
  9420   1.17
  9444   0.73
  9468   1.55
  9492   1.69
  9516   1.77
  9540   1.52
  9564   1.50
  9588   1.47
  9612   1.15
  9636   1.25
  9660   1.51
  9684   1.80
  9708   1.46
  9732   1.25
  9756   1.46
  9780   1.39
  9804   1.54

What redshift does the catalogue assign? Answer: 0.29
